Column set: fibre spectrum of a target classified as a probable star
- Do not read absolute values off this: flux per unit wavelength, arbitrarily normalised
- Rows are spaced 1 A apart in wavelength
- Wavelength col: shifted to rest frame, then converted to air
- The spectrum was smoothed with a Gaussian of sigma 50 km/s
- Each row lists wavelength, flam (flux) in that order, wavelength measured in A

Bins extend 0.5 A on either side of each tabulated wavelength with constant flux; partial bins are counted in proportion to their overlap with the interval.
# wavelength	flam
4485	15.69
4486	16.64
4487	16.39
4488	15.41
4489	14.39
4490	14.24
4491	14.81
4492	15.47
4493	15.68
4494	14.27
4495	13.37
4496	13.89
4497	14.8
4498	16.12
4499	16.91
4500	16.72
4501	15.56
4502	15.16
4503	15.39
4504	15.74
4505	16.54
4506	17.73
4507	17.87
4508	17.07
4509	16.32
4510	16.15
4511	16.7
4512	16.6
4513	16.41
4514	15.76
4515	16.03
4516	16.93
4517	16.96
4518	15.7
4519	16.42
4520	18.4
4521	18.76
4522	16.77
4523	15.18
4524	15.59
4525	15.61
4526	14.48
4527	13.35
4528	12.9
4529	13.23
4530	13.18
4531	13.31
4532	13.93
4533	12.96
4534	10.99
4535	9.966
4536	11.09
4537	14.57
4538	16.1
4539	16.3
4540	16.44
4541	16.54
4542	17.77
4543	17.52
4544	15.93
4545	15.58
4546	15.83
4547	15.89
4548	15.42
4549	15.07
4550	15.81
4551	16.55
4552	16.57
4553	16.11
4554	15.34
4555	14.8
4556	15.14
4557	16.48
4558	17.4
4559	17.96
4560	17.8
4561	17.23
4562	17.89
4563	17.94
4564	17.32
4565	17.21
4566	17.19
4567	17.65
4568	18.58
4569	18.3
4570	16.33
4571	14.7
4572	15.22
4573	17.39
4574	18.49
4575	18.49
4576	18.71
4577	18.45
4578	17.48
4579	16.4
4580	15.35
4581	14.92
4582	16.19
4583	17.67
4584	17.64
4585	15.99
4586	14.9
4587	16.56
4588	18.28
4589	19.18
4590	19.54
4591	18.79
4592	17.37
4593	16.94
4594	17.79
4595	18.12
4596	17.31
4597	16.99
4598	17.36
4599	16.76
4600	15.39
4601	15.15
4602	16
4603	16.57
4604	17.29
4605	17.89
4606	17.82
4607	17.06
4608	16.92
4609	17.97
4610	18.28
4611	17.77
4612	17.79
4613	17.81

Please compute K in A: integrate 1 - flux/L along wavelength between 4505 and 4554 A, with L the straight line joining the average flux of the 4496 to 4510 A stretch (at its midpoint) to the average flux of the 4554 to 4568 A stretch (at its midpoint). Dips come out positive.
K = 3.1 A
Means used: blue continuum 16.2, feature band 15.6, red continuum 17.1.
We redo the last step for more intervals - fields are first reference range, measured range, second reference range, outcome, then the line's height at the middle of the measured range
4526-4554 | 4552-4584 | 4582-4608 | -1.95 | 16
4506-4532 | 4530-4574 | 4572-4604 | 1.50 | 16.5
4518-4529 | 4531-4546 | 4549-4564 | 1.31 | 16.1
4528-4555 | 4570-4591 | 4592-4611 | -0.98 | 16.3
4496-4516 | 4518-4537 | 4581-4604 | 2.51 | 16.5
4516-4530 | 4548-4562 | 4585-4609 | -0.05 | 16.3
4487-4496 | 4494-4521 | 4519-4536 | -3.13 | 14.5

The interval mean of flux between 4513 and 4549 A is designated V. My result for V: 15.2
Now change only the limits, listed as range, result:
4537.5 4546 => 16.5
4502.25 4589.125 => 16.2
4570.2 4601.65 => 17.1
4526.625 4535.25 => 12.7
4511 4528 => 16.1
